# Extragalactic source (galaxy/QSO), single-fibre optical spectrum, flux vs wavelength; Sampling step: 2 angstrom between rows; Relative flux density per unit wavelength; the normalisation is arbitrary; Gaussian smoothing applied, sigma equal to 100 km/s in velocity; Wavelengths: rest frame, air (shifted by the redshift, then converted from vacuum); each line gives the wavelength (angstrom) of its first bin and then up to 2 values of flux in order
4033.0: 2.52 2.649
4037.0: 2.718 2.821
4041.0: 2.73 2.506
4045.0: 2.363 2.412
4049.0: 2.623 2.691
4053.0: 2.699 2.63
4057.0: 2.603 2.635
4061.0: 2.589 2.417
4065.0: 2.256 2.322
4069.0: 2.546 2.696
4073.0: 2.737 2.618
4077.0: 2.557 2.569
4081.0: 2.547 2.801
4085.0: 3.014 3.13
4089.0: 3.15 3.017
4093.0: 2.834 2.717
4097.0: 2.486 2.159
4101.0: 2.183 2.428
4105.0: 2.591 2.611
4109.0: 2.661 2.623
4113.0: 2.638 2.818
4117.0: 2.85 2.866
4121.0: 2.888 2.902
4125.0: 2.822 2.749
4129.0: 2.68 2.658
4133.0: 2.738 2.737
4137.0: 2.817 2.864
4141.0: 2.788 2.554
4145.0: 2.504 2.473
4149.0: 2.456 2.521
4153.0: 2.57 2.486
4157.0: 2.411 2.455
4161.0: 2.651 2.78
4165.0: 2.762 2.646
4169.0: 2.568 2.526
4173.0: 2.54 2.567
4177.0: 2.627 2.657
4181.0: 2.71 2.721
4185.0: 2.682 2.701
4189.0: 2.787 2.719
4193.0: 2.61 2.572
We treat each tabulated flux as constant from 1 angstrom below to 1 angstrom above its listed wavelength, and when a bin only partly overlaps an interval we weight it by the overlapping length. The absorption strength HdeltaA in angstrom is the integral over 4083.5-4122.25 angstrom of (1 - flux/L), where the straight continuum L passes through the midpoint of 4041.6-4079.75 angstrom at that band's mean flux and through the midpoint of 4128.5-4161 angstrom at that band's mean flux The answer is -2.1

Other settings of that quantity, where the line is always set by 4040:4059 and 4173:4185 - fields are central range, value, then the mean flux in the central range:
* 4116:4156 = -1.0 angstrom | 2.7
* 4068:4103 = -1.1 angstrom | 2.68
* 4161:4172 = -0.1 angstrom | 2.66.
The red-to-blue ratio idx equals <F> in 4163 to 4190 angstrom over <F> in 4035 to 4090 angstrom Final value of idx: 1.0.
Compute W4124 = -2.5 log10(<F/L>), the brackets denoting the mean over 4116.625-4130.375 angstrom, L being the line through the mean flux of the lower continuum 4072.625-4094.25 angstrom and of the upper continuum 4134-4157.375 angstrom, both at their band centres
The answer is -0.05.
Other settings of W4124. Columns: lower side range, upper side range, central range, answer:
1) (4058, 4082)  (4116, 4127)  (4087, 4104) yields 0.02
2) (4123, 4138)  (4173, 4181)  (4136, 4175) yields 0.03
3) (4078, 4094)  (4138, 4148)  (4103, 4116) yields 0.06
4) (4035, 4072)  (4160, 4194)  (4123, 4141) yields -0.06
